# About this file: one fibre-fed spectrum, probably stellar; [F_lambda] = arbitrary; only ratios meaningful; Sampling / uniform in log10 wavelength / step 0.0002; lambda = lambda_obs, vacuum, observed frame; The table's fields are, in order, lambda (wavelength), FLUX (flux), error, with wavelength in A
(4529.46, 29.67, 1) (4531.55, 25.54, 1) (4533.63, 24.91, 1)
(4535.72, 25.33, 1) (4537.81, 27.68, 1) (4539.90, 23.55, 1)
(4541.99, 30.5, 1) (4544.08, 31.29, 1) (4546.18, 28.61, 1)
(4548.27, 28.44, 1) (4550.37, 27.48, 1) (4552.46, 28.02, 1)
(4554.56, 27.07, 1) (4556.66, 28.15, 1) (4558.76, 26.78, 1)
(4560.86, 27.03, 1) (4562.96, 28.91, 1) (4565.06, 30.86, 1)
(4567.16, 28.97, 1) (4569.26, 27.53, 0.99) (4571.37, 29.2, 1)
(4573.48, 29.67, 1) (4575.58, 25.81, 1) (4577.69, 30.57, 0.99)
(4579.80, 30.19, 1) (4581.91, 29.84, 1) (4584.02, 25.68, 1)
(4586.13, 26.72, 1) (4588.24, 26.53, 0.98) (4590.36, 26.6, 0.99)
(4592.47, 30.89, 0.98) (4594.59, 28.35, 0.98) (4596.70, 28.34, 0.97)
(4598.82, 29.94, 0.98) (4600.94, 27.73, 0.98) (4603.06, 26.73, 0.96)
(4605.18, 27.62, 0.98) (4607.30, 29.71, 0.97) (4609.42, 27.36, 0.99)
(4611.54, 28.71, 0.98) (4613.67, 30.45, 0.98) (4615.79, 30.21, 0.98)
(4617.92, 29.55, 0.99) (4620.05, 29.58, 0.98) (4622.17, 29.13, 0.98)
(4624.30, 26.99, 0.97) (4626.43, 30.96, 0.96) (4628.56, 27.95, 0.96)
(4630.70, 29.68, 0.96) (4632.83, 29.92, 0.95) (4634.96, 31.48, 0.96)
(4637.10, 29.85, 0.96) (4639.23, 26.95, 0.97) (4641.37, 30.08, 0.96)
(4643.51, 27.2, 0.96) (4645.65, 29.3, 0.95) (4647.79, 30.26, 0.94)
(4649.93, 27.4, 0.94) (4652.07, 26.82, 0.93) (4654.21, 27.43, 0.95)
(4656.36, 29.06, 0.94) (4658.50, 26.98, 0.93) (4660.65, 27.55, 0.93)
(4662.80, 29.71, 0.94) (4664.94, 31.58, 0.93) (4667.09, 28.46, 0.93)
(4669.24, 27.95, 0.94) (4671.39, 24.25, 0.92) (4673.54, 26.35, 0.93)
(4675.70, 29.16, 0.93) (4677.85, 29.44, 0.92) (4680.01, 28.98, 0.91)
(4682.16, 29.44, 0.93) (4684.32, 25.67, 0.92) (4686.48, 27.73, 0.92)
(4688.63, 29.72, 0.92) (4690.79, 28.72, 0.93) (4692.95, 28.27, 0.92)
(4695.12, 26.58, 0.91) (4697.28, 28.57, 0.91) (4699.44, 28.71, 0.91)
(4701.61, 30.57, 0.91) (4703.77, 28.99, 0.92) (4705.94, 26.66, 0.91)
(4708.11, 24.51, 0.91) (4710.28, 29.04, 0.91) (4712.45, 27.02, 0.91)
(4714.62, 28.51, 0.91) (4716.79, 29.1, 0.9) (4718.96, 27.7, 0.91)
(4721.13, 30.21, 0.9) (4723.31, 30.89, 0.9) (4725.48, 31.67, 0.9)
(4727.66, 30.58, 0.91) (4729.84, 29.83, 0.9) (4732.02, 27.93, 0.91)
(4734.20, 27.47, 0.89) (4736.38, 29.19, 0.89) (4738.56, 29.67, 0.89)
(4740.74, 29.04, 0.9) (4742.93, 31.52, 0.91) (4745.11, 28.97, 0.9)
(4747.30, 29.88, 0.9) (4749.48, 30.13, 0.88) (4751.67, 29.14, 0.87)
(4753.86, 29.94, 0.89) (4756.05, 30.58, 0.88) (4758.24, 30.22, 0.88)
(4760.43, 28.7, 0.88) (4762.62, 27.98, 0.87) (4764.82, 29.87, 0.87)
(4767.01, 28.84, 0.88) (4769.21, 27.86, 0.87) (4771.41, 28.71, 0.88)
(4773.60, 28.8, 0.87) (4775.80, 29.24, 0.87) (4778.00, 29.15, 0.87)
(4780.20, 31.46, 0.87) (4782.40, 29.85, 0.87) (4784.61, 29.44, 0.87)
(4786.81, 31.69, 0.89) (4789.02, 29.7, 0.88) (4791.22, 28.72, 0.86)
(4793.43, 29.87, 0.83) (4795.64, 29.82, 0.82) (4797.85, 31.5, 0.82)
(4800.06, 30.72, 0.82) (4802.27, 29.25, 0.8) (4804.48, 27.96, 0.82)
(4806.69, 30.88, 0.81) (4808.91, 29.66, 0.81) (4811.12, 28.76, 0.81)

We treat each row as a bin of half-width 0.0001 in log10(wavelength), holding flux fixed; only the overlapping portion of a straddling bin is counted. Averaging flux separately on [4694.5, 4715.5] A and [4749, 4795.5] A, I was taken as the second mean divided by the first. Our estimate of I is 1.1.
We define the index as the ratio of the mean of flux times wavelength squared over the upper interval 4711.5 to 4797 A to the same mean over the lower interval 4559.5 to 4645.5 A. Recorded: 1.1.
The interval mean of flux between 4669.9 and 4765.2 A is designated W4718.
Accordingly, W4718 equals 28.8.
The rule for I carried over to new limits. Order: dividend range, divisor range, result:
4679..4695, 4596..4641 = 0.97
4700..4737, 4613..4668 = 0.99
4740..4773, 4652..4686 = 1.05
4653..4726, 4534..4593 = 1.01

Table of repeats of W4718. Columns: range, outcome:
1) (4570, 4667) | 28.7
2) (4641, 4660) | 28.2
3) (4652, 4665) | 28.3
